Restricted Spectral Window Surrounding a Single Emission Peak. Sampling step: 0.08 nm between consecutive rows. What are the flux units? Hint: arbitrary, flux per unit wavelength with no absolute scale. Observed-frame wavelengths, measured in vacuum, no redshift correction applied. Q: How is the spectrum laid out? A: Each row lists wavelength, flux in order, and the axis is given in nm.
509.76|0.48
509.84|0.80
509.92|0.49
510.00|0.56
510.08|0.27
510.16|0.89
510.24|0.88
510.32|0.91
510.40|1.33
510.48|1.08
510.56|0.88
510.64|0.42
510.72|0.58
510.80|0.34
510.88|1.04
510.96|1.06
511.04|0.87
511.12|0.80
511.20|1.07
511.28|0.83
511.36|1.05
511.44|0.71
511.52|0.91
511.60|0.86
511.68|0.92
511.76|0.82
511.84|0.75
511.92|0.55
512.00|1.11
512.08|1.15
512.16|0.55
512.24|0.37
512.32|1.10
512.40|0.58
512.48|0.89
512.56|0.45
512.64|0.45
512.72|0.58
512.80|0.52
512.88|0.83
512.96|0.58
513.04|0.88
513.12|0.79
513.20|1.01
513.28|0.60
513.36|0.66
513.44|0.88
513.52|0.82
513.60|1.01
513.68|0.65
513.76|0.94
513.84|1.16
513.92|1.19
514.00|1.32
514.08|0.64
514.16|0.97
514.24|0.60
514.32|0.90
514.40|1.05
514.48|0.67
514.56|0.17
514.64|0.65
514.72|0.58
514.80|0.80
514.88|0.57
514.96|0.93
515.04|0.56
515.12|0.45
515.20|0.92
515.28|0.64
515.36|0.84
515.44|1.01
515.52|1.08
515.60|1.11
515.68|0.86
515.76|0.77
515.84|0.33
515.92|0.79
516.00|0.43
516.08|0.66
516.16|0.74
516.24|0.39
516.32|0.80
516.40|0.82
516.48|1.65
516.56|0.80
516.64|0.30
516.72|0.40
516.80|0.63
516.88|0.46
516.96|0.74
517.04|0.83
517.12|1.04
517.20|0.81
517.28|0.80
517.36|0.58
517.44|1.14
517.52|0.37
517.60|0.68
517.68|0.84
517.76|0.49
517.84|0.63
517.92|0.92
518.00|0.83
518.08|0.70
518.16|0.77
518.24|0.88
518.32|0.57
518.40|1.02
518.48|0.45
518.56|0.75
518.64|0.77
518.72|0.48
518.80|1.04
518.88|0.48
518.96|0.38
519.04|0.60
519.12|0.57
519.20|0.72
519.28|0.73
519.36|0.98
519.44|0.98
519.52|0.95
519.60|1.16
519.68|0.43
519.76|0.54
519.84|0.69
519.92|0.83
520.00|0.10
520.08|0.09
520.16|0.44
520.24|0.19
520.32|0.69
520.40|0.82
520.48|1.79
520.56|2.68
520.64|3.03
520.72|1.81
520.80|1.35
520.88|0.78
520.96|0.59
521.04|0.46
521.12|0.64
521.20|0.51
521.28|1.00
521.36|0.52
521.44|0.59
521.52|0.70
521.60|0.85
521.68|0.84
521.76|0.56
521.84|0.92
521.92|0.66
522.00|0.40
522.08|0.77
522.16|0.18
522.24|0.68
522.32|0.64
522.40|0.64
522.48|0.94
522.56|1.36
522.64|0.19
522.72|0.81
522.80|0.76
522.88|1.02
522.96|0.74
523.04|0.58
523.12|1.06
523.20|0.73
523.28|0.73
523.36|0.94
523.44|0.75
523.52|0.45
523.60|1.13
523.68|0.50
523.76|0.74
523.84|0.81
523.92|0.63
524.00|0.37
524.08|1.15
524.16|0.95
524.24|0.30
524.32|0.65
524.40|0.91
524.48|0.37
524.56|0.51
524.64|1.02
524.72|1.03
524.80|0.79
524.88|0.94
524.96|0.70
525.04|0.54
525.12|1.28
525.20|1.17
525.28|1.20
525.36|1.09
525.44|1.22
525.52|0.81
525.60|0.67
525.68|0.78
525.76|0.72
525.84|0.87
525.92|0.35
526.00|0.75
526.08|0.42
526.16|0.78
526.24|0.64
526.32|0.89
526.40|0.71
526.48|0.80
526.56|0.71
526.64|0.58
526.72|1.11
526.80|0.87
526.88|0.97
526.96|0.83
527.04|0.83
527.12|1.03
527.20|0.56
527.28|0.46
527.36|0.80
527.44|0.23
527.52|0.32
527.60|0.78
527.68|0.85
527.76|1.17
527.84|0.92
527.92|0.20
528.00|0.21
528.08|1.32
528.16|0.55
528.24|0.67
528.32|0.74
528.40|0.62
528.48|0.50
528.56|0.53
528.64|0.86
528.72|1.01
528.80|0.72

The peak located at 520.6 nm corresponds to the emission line H-gamma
